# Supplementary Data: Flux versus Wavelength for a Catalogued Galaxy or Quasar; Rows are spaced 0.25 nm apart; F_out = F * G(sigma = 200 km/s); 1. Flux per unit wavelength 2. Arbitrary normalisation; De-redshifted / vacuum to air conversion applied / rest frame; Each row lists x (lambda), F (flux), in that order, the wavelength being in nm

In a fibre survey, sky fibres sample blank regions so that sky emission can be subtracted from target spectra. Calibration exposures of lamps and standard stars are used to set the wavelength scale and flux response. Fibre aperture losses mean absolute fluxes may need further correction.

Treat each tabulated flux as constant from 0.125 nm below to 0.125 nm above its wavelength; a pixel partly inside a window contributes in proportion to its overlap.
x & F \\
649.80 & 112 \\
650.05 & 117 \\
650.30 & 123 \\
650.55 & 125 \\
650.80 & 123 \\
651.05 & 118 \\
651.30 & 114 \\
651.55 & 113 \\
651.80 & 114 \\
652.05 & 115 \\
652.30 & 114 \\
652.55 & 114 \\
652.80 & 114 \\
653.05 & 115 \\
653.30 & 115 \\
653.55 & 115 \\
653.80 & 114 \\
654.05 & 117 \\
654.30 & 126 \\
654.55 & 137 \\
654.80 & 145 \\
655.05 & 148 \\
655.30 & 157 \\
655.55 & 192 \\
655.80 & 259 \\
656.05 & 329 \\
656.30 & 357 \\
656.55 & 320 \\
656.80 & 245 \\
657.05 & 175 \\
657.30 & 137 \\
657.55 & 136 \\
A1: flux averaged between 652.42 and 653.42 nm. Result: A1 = 114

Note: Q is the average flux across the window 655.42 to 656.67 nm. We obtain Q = 291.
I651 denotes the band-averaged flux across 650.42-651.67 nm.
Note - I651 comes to 119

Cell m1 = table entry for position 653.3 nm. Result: 115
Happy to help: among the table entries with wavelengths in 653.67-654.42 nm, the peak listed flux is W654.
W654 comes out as 126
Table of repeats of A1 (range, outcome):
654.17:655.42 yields 142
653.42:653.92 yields 115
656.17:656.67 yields 339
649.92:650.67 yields 122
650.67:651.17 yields 121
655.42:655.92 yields 224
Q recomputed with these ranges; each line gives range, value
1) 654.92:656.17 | 216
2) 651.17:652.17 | 114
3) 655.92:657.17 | 286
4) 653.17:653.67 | 115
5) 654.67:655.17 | 146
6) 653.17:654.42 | 117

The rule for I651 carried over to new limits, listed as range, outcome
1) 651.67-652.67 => 114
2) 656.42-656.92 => 284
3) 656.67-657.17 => 211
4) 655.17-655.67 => 174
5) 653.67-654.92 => 128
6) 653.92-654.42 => 121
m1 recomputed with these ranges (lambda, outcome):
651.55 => 113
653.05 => 115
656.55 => 320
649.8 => 112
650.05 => 117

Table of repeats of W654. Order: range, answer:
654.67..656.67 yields 357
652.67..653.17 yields 115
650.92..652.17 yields 118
